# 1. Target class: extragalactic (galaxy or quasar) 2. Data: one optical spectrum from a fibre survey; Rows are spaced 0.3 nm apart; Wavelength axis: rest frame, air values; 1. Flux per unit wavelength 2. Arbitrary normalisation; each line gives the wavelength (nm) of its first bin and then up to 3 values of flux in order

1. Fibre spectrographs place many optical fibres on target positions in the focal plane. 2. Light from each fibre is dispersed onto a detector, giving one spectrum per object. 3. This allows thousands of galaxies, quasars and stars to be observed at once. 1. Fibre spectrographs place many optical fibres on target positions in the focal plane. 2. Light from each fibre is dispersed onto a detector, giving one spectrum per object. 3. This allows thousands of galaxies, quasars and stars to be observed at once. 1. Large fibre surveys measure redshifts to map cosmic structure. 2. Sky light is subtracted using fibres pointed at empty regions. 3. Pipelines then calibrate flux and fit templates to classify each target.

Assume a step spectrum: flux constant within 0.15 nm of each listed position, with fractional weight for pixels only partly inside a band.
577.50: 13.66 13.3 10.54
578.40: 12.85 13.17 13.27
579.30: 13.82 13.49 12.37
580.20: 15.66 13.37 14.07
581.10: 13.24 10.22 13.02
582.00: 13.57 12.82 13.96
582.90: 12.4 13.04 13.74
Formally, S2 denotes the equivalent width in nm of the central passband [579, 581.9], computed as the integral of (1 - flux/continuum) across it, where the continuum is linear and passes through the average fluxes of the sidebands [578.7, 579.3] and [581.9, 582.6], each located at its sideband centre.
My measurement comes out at 0.022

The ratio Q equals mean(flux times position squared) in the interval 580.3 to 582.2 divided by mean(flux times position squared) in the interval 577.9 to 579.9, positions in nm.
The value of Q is 1.02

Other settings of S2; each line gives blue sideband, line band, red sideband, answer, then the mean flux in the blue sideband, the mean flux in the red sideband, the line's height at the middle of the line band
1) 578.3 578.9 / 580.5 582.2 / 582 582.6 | 0.05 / 13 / 13.3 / 13.2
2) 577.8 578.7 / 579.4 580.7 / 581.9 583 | -0.11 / 12.2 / 13.2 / 12.6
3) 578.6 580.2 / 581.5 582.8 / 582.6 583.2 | -0.01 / 13.5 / 13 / 13.1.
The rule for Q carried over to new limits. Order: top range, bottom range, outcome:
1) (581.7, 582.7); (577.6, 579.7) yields 1.05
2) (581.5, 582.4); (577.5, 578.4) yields 1.07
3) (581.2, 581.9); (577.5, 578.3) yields 0.98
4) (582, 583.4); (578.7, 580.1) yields 1.00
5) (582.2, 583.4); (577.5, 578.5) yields 1.07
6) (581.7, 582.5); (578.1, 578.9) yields 1.06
